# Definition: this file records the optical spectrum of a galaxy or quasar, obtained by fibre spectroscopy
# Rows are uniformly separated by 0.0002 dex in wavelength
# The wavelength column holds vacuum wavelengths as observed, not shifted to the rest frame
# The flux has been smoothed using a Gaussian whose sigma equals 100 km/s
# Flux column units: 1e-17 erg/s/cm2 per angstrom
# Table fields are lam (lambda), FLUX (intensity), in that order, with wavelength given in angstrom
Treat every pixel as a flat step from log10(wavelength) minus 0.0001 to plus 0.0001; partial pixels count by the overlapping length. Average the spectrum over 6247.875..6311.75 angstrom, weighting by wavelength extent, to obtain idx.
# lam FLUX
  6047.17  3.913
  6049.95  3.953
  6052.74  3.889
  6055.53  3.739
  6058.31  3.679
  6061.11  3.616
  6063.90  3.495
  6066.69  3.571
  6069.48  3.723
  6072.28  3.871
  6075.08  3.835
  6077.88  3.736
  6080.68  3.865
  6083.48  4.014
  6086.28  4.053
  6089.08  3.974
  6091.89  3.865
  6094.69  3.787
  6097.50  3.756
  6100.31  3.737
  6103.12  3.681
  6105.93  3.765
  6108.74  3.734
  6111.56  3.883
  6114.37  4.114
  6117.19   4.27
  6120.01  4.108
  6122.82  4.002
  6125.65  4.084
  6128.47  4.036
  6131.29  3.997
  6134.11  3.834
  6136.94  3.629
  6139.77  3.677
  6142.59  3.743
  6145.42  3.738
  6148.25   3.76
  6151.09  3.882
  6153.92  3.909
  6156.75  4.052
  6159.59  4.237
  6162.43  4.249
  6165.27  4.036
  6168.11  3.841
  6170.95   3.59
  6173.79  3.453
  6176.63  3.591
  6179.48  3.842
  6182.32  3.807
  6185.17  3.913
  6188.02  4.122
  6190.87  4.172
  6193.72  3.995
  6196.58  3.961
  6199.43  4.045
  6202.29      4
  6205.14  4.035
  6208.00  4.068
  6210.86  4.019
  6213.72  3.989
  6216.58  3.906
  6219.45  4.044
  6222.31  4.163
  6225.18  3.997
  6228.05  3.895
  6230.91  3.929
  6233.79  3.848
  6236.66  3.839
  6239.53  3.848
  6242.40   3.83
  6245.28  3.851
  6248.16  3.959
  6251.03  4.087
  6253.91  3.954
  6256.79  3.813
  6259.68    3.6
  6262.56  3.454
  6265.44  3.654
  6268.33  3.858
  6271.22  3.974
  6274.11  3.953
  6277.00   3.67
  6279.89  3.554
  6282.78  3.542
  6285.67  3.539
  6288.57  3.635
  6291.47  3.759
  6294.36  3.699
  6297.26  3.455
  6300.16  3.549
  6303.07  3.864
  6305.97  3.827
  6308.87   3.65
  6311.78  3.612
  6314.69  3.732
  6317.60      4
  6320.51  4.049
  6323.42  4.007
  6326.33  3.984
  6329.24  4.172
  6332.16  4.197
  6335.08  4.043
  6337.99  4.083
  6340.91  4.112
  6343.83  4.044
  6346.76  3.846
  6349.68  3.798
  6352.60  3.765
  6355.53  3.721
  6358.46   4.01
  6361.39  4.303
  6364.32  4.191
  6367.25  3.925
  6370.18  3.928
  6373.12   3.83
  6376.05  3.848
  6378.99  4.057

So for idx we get 3.72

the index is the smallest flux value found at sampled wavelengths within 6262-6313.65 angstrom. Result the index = 3.454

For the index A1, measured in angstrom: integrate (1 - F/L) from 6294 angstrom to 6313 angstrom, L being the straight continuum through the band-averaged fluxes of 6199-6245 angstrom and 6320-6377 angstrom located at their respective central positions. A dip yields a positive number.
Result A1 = 1.5 angstrom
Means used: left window 3.96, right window 3.99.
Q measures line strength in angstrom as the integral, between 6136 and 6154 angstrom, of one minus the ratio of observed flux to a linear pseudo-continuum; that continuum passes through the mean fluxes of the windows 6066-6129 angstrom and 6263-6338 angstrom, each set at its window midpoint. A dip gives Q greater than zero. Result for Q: 0.5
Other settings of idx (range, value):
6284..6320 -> 3.7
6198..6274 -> 3.91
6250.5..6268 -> 3.75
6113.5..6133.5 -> 4.08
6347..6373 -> 3.94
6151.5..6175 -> 3.92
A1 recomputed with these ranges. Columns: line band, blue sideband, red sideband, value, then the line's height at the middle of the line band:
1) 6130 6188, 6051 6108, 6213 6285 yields -0.5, 3.81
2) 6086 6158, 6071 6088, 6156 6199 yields 0.5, 3.91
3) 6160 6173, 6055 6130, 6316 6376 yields -0.1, 3.9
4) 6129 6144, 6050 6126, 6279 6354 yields 0.2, 3.84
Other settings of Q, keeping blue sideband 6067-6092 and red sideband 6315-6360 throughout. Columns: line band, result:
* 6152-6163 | -0.5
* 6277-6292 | 1.4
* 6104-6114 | 0.2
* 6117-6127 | -0.5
